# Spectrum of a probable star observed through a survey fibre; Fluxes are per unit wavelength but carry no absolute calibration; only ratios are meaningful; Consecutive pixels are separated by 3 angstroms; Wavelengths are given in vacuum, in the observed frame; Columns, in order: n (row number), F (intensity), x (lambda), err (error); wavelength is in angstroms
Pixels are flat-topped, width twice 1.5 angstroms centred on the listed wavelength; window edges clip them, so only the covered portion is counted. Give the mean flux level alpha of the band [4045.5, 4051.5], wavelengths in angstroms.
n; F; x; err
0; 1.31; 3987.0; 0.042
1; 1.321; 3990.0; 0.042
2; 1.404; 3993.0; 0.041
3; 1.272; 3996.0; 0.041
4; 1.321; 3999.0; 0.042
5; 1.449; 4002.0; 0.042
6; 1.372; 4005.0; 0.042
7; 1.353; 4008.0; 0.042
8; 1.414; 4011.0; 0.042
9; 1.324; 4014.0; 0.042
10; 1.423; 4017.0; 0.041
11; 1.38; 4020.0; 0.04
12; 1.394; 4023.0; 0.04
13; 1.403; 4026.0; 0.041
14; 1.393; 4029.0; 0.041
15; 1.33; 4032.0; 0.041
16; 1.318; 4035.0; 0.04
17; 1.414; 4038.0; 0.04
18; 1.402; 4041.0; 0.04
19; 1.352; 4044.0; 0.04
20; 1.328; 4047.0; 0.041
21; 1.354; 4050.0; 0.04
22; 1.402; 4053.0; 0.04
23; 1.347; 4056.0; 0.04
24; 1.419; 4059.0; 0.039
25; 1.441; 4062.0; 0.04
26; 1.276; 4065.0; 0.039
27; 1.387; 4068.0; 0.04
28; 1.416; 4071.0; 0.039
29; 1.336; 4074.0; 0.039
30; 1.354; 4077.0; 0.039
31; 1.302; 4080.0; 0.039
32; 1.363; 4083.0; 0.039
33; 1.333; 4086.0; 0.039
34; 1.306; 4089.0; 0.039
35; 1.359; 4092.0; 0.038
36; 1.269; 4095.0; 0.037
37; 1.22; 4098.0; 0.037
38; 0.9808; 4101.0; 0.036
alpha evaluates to 1.34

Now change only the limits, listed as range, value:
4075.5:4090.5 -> 1.33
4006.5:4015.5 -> 1.36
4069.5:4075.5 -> 1.38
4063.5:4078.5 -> 1.35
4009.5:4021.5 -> 1.39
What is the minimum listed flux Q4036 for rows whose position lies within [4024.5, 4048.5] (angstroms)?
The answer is 1.318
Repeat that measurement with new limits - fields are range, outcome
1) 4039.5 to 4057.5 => 1.328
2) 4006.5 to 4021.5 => 1.324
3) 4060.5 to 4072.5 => 1.276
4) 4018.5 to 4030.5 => 1.38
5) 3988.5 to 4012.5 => 1.272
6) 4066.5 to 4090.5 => 1.302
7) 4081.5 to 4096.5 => 1.269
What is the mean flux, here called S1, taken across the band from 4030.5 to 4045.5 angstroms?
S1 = 1.36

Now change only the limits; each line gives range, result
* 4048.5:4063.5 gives 1.39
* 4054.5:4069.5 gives 1.37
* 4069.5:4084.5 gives 1.35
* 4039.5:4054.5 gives 1.37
